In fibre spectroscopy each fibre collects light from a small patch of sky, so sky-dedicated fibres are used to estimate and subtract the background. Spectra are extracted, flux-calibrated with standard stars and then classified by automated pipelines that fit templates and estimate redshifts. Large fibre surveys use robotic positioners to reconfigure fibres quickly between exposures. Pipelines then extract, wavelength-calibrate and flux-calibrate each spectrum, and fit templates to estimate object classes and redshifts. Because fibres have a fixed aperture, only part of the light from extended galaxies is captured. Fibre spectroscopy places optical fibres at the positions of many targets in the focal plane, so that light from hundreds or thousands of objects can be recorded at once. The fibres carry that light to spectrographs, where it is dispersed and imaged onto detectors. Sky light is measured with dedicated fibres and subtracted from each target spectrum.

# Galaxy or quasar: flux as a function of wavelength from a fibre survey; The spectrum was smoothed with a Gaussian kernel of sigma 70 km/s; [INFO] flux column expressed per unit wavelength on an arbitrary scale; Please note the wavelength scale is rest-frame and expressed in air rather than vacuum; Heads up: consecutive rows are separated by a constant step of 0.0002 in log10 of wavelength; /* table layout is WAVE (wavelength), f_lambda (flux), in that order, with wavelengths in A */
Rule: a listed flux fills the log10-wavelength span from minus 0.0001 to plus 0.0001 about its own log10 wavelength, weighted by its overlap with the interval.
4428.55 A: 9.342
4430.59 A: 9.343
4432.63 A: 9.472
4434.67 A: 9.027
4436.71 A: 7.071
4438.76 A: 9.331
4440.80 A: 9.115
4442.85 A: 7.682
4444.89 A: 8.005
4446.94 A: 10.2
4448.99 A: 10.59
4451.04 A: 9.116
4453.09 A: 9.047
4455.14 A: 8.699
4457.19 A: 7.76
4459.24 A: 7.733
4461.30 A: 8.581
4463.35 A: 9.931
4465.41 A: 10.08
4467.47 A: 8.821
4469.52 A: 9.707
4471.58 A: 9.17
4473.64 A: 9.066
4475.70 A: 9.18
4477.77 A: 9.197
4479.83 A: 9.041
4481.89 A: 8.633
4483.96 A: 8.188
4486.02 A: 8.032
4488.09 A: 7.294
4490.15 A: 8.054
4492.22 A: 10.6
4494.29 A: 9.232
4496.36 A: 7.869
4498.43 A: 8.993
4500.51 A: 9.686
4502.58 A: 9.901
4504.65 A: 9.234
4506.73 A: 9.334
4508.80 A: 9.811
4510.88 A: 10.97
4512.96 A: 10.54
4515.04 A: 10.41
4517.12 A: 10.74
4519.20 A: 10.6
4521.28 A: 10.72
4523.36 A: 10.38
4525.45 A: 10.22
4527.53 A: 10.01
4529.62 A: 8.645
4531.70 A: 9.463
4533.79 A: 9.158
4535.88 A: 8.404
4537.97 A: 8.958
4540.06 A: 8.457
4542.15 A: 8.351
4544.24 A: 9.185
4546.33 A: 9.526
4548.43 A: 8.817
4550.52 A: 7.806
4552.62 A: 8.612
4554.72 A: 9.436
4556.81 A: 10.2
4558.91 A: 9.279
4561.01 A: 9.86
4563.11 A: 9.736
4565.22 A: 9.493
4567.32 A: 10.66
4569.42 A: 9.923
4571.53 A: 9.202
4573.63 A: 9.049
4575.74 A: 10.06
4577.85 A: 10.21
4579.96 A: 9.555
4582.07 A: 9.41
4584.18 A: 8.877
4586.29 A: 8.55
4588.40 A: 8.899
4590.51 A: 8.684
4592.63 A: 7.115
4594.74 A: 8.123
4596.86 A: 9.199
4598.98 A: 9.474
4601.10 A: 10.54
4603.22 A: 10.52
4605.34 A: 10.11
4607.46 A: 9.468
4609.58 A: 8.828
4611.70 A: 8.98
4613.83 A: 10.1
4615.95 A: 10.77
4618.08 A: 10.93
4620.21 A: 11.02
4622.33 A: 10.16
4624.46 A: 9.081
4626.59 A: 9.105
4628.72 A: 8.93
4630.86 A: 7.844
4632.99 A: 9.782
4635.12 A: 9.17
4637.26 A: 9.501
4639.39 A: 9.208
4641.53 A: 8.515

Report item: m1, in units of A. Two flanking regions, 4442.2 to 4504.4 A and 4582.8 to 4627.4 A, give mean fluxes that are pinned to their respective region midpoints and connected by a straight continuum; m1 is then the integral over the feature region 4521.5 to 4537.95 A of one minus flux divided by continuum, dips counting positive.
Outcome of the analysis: -0.6 A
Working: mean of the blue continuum 8.95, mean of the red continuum 9.46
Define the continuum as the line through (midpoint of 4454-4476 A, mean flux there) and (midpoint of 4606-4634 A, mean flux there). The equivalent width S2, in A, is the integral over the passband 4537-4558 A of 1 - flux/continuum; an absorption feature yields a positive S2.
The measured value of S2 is 0.9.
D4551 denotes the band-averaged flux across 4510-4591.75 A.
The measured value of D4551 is 9.5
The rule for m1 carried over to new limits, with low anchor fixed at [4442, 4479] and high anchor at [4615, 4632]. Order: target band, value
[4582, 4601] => 1.6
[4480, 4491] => 1.2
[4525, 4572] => 0.7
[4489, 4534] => -2.5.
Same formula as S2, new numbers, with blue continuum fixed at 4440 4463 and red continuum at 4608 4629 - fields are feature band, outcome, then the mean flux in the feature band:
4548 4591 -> 0.70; 9.37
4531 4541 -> 0.48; 8.87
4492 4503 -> -0.21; 9.26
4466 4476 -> -0.34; 9.23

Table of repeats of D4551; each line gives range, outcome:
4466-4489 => 8.79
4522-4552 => 9.11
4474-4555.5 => 9.27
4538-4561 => 9.01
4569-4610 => 9.29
